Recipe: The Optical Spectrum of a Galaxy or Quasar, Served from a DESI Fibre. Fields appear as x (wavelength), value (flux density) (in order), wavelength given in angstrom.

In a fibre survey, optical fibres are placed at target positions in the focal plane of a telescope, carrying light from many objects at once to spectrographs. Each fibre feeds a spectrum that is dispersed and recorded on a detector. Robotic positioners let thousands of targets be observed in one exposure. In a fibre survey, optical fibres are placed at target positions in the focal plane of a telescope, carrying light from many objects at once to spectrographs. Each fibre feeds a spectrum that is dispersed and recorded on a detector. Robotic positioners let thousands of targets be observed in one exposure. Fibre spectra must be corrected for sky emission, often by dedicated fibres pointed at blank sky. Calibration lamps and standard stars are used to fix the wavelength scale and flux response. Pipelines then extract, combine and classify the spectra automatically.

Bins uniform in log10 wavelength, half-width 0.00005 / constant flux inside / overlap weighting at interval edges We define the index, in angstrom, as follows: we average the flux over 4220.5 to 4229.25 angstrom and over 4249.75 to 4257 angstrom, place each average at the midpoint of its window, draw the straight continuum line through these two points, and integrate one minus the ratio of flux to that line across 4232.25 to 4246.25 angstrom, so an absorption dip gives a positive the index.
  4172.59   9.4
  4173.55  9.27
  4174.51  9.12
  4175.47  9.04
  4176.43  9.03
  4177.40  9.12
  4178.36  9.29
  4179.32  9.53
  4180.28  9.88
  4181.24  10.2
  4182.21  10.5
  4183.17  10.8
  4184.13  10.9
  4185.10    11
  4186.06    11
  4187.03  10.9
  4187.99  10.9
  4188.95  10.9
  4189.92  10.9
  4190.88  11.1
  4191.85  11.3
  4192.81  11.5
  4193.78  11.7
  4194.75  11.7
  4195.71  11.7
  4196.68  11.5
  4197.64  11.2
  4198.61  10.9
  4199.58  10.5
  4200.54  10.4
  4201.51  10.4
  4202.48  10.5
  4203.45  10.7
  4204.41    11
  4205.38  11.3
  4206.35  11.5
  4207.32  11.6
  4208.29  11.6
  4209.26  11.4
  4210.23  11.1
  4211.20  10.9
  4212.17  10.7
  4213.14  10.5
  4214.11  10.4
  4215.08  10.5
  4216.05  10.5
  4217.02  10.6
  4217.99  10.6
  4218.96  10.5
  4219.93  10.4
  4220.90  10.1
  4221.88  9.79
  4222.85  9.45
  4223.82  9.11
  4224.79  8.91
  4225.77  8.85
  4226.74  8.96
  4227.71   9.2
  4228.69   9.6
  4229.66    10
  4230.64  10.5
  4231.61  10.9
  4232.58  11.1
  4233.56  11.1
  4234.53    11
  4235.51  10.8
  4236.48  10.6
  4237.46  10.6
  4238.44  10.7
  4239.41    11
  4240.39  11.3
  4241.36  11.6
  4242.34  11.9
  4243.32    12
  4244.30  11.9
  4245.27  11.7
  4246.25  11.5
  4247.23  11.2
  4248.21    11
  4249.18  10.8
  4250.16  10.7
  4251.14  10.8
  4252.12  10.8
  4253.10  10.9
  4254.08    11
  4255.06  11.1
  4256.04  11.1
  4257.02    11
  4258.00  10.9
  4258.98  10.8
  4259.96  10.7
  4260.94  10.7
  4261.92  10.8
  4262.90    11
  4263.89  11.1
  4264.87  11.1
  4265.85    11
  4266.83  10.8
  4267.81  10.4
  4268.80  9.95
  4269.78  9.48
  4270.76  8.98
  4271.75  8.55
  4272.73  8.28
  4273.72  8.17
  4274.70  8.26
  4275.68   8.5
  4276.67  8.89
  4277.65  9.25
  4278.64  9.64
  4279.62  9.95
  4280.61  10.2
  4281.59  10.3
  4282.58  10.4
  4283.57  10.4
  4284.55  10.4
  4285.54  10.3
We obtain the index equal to -1.5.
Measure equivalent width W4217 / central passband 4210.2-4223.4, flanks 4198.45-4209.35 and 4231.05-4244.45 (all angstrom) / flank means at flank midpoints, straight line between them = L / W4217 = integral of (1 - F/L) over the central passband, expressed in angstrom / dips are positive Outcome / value 0.8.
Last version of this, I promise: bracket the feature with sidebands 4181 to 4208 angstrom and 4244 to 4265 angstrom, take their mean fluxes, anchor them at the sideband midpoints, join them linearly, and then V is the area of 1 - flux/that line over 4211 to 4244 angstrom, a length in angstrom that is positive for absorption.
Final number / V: 1.8 angstrom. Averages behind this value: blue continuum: 11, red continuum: 11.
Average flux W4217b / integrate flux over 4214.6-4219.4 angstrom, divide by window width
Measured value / 10.5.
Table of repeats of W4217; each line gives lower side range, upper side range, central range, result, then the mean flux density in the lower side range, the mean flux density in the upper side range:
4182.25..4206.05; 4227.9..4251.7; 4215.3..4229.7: 1.6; 11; 11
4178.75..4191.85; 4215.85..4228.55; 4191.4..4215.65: -2.0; 10.7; 9.74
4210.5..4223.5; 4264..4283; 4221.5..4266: -3.1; 10.4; 9.61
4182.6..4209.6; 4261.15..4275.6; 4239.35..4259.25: -2.0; 11.1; 9.83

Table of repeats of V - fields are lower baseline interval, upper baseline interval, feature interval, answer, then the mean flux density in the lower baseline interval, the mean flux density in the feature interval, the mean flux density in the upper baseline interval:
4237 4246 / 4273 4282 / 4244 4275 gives -0.6 angstrom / 11.4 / 10.5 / 9.21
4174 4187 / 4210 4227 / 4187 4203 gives -1.6 angstrom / 9.98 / 11.1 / 10.1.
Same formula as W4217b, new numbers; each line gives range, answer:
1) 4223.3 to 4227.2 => 8.96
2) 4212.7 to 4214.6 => 10.5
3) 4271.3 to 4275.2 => 8.33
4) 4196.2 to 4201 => 10.9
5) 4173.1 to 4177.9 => 9.11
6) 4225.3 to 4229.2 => 9.17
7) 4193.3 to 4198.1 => 11.6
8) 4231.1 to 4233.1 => 11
